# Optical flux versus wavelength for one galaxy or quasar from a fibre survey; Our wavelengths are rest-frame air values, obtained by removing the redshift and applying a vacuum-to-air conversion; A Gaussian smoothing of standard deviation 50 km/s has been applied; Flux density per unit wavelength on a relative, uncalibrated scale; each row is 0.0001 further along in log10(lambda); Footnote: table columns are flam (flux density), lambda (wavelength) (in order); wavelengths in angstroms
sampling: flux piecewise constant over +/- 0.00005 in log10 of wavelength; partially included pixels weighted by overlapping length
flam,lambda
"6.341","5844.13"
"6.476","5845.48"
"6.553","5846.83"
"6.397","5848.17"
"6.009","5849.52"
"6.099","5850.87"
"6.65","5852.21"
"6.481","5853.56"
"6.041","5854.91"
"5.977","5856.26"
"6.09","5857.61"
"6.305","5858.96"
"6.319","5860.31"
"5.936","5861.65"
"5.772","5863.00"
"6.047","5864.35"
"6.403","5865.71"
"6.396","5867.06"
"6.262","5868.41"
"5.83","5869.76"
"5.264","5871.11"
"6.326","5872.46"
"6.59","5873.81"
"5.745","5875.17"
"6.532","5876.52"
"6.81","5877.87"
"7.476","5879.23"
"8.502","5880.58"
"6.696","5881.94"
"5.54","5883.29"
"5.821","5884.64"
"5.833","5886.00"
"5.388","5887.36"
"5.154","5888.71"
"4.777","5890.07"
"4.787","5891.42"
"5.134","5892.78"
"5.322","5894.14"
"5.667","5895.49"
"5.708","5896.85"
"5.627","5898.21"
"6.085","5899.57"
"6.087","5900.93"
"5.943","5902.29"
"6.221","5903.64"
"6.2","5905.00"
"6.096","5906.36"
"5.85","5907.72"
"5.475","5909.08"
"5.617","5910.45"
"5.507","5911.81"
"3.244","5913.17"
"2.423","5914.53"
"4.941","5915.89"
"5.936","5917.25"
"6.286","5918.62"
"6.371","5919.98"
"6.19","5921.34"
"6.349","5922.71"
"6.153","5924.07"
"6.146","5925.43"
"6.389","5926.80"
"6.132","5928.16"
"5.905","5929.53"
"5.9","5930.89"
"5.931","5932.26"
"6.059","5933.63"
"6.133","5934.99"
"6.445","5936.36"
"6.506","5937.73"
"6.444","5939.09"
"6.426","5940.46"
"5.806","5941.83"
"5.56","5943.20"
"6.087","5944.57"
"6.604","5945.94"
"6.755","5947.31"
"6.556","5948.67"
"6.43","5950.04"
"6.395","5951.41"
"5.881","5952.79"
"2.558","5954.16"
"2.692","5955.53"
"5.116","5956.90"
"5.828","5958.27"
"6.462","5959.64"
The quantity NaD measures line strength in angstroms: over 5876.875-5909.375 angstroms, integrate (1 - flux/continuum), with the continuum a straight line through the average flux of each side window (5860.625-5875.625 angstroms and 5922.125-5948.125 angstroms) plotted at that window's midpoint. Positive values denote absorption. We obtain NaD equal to 0.94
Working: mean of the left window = 6.06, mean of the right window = 6.2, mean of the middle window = 5.94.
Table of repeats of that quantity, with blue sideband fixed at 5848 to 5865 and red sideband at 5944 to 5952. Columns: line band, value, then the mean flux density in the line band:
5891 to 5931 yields 4.4 angstroms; 5.66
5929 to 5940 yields 0.4 angstroms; 6.18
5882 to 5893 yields 1.5 angstroms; 5.39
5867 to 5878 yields 0.1 angstroms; 6.16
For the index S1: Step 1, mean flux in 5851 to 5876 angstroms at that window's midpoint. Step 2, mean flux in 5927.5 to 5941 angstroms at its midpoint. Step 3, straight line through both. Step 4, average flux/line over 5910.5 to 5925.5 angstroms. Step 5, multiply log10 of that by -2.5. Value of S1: 0.15 mag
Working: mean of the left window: 6.14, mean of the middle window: 5.4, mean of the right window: 6.18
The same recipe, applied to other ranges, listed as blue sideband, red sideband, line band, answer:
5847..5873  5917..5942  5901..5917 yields 0.17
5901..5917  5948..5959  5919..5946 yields -0.18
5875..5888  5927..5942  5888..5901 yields 0.18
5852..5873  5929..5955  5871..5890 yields -0.03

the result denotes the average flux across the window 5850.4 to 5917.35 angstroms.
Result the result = 5.86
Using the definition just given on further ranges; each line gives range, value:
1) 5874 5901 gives 5.94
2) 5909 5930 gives 5.56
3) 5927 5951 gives 6.22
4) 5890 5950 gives 5.83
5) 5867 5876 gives 6.05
